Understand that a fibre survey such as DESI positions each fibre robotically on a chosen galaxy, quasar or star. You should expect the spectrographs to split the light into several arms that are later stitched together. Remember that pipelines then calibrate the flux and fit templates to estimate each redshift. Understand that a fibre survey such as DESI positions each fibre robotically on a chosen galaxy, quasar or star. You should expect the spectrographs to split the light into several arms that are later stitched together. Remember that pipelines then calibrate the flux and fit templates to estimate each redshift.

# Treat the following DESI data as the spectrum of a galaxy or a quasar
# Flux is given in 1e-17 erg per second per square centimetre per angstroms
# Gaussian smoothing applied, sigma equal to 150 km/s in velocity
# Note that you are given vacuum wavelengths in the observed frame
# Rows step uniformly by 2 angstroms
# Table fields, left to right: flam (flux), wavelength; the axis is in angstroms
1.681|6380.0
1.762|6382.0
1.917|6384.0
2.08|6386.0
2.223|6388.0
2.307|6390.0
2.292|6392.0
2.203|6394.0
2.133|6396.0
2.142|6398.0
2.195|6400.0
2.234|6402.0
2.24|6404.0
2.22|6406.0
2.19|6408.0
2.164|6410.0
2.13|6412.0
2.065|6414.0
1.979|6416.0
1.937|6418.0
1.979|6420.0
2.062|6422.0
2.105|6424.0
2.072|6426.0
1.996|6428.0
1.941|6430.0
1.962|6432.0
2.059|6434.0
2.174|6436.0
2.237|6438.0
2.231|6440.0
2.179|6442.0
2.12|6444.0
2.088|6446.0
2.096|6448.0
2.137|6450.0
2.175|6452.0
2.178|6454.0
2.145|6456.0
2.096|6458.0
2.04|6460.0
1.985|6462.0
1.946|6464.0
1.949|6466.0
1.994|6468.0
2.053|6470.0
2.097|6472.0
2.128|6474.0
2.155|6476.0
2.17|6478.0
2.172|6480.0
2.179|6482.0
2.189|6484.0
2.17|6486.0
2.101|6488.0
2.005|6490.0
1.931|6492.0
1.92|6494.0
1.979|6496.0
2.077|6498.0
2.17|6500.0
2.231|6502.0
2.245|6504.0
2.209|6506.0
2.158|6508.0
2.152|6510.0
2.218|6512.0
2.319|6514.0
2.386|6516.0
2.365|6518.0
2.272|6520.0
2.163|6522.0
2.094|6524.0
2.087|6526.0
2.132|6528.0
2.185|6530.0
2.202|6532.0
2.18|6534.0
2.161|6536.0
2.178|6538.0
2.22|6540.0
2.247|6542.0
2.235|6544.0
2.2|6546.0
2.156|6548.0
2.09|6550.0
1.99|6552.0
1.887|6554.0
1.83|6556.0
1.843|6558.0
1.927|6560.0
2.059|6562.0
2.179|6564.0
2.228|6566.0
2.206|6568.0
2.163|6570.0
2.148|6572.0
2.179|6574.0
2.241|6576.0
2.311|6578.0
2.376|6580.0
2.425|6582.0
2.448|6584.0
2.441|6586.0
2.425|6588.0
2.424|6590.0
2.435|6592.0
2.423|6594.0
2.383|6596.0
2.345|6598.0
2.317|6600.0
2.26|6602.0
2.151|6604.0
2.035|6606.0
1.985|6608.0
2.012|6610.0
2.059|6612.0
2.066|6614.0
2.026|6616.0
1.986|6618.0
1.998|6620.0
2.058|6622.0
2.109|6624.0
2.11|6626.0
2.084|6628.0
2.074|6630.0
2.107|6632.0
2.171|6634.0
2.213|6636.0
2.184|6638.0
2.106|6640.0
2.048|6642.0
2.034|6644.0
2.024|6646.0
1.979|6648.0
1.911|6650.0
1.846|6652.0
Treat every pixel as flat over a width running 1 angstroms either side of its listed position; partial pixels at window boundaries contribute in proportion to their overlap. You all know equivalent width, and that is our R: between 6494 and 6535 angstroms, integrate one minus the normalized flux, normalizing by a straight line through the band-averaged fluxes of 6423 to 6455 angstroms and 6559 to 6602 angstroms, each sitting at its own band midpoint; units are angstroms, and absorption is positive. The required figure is 0.4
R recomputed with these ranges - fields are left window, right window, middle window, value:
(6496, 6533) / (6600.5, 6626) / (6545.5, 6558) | 0.8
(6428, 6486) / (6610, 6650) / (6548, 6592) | -2.2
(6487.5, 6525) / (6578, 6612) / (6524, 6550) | 0.4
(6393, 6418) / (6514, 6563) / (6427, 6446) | 0.4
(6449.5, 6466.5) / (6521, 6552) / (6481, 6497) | 0.4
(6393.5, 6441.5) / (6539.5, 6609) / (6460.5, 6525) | 0.8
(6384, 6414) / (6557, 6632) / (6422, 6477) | 2.5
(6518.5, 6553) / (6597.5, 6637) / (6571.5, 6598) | -2.9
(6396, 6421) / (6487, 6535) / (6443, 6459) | 0.1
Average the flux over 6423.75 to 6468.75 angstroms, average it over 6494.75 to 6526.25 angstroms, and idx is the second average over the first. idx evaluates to 1.1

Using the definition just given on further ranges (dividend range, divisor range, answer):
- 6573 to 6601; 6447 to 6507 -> 1.13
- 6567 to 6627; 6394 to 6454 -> 1.05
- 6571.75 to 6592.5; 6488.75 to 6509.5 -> 1.12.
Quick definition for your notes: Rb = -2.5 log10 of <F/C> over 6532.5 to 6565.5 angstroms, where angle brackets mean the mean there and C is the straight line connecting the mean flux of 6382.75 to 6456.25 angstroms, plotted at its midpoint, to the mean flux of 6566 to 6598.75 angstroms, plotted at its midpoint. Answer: 0.10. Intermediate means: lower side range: 2.12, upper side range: 2.33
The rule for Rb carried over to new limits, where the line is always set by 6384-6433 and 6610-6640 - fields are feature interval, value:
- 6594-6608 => -0.08 mag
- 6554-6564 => 0.08 mag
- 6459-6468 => 0.07 mag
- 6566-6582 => -0.08 mag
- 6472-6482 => -0.02 mag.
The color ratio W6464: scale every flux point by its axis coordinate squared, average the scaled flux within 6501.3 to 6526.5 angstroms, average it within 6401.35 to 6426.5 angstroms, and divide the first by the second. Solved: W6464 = 1.1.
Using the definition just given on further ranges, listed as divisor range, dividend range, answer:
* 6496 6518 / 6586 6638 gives 1.02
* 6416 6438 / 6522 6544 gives 1.10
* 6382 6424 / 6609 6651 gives 1.04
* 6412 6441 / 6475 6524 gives 1.07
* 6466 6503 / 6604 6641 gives 1.04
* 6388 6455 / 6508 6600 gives 1.08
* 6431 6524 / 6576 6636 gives 1.08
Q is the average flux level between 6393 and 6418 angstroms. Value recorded 2.15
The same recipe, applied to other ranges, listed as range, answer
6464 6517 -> 2.13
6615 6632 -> 2.06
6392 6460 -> 2.12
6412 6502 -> 2.08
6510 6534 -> 2.22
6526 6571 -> 2.11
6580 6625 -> 2.22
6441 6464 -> 2.11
